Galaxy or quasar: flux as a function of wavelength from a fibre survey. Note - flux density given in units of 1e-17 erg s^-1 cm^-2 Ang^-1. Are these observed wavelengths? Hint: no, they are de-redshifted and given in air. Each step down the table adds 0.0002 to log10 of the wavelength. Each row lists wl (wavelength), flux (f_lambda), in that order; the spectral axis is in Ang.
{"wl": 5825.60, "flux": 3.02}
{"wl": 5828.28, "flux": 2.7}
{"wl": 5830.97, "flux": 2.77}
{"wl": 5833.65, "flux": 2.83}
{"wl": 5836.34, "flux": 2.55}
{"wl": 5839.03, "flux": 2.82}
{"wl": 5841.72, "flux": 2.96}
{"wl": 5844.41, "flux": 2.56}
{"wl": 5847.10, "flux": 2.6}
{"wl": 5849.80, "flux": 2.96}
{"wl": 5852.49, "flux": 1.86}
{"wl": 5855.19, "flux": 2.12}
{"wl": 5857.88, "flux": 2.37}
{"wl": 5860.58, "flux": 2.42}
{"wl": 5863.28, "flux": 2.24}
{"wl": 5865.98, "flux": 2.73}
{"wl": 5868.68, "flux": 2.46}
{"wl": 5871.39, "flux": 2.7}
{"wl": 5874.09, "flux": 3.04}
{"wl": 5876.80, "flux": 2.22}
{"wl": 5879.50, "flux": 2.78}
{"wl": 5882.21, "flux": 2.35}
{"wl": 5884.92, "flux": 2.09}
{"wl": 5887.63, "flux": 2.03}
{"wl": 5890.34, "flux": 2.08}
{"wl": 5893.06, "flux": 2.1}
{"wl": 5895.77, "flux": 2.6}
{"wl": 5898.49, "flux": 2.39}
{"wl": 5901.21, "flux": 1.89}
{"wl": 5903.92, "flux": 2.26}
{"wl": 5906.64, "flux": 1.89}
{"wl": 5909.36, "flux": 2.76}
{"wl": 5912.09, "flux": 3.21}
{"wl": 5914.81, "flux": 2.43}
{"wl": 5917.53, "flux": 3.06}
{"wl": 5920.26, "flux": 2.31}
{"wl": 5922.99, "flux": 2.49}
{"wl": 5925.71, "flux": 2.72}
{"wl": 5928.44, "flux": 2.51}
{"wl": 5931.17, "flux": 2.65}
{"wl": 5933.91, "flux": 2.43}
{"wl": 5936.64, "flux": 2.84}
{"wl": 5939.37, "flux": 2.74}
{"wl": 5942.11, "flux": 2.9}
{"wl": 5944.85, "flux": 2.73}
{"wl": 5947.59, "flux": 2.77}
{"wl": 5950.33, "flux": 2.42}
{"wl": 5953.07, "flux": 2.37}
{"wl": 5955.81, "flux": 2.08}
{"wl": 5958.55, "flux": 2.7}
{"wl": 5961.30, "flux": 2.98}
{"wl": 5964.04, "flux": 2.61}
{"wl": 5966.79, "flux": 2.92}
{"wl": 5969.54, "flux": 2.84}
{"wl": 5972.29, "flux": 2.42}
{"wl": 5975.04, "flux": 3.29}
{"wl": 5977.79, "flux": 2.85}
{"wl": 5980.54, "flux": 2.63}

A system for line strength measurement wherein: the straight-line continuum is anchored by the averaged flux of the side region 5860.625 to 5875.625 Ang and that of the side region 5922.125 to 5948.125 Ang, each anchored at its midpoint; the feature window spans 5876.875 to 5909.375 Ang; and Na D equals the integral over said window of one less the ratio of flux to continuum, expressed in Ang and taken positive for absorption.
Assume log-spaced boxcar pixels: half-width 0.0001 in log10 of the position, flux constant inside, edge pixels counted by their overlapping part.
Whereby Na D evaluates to 4.80 Ang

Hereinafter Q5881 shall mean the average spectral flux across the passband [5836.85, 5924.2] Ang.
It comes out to 2.46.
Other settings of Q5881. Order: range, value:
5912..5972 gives 2.65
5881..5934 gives 2.41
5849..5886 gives 2.45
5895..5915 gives 2.42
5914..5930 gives 2.59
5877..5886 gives 2.39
